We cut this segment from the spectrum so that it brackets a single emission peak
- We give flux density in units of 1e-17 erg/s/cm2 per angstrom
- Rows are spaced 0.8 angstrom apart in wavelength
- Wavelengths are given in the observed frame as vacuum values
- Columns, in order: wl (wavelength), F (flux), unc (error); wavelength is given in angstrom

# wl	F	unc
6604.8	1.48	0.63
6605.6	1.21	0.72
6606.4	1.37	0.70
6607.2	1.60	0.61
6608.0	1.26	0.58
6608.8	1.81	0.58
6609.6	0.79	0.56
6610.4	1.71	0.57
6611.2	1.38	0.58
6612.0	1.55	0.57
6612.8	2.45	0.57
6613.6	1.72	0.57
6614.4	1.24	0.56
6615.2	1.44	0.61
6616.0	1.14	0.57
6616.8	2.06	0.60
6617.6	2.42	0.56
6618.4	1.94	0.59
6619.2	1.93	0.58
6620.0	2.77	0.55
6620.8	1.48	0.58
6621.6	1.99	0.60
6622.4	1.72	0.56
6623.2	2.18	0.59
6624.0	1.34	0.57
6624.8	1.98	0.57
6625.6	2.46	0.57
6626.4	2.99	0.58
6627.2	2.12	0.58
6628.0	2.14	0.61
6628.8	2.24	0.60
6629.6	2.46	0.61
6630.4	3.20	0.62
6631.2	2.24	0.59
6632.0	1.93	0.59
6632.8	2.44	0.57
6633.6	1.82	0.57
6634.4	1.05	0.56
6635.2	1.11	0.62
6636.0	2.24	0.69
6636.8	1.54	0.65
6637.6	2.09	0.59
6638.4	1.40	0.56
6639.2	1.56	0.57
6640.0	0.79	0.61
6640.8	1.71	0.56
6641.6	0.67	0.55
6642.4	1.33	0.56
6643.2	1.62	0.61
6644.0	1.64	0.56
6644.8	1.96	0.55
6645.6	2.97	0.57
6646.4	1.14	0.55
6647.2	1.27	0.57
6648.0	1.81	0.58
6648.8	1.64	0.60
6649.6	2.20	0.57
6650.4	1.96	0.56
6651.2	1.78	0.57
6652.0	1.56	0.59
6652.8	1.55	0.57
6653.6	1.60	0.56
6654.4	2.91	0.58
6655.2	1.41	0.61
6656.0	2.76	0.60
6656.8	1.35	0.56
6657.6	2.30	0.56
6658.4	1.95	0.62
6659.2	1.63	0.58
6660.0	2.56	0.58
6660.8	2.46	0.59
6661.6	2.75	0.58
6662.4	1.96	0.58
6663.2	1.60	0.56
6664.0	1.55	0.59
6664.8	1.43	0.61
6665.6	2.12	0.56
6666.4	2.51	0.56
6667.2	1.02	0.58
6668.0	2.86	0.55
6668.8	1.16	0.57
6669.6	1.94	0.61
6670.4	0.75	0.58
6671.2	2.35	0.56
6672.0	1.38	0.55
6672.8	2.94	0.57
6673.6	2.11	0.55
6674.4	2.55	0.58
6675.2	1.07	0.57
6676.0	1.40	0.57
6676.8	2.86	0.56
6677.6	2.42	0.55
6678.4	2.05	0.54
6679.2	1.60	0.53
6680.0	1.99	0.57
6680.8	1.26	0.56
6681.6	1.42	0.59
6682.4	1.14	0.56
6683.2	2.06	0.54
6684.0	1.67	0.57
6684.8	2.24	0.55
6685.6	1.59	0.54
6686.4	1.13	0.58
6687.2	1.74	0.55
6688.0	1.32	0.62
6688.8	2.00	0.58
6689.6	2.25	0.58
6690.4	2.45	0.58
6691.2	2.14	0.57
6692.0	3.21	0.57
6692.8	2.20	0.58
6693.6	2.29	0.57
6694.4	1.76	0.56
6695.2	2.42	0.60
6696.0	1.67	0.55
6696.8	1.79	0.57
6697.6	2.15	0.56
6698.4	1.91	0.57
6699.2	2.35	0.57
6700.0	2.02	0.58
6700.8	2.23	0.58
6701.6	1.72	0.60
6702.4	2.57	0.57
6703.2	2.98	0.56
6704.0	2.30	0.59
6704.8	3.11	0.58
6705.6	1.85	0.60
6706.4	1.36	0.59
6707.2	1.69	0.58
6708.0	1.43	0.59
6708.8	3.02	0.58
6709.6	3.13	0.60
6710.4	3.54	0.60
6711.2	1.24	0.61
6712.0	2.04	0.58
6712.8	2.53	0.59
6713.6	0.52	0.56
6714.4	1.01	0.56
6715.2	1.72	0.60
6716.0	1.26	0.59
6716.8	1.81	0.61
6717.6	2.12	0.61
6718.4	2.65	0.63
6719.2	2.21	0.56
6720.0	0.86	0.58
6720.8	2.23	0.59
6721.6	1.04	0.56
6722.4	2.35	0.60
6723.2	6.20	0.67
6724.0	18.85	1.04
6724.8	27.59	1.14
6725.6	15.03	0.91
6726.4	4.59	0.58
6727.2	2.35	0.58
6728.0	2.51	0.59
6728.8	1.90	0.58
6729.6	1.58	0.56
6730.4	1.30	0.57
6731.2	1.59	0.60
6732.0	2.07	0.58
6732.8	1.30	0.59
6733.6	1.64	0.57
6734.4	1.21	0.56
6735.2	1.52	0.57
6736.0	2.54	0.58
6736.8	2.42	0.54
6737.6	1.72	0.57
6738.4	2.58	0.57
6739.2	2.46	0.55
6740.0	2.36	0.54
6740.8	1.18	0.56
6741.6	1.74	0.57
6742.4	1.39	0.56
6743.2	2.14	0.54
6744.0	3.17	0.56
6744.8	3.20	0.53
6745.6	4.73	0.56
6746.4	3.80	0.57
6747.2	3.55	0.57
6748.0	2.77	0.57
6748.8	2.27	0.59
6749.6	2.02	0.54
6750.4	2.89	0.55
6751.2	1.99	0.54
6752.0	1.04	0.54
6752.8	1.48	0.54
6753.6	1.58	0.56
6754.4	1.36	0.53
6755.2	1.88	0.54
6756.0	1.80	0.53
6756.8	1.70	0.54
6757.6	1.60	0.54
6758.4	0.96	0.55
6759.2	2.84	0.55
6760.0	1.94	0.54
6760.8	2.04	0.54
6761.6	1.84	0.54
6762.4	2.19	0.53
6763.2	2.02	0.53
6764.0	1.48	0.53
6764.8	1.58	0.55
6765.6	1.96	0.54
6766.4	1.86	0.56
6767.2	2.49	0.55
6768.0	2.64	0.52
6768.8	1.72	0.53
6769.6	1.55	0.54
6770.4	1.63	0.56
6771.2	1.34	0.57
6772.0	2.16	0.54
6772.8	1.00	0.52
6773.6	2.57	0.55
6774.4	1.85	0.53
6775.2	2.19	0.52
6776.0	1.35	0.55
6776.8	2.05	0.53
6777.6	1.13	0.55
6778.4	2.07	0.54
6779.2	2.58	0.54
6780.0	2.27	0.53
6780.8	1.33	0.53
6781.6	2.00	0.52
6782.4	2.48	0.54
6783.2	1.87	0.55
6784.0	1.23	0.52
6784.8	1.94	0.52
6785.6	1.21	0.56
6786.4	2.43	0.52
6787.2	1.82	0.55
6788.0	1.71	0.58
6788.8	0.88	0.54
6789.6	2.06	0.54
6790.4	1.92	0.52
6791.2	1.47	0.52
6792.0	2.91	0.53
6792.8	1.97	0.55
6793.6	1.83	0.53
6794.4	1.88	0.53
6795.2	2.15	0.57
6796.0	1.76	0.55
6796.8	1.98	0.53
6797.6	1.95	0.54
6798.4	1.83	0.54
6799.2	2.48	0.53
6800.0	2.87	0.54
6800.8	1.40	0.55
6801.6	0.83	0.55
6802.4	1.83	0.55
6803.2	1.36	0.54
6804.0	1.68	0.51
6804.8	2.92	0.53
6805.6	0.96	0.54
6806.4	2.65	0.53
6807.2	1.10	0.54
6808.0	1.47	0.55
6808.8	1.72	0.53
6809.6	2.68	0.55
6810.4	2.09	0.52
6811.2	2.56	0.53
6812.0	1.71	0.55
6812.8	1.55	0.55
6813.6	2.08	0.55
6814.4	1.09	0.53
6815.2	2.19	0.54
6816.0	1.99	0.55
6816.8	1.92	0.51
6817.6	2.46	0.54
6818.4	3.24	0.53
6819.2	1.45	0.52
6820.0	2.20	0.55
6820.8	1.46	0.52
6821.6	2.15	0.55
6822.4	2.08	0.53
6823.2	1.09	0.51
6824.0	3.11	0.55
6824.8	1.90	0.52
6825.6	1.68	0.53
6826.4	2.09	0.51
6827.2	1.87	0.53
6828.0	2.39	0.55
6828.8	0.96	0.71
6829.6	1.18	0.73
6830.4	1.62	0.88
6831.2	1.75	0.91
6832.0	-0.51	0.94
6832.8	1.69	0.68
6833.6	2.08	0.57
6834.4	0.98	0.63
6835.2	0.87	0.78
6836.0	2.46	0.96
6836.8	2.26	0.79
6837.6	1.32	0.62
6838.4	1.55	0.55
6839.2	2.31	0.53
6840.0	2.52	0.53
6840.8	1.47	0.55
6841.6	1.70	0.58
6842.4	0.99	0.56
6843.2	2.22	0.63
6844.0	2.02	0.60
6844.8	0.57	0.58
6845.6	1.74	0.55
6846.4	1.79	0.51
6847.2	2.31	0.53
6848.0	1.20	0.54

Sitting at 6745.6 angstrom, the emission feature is [N II]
